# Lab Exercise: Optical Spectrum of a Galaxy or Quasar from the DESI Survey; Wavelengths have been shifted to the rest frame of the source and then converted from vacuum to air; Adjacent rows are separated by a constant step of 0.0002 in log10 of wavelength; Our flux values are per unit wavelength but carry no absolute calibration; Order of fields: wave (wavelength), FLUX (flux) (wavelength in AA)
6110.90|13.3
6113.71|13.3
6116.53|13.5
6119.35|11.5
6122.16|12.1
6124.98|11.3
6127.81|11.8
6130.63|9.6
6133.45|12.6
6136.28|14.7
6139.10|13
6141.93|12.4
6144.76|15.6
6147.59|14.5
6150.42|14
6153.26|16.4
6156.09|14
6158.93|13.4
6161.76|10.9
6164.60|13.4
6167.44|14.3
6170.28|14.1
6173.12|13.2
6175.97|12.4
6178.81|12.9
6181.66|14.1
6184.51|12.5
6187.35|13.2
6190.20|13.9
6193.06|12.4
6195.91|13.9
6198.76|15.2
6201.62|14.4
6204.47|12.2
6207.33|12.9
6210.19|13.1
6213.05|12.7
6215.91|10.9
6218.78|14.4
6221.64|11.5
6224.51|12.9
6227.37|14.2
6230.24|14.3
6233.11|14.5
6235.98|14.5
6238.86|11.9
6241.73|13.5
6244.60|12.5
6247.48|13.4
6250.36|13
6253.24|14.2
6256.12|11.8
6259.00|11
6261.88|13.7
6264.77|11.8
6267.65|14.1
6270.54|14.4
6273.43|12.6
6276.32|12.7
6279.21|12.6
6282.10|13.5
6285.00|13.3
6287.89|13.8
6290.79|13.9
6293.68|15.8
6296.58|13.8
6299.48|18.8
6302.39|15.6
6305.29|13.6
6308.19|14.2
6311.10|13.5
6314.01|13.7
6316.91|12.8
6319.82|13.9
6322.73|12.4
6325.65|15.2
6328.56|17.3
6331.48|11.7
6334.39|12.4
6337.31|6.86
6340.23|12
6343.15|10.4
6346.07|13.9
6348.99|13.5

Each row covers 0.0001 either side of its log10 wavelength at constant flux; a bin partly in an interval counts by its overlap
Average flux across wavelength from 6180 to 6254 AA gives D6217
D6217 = 13.3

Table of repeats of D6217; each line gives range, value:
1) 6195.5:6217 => 13.2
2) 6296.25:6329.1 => 14.5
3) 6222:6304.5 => 13.6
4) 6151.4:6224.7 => 13.3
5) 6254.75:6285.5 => 12.9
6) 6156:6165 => 12.7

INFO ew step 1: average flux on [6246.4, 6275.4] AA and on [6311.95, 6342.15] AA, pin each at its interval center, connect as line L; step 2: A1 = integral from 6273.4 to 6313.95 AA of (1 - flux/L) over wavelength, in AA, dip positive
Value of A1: -4.0 AA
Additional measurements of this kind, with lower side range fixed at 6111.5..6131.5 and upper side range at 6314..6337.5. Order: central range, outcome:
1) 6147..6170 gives -3.1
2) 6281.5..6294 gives -0.9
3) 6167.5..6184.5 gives -1.4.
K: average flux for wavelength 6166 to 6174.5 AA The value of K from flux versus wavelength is 13.9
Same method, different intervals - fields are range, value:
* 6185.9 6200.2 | 13.7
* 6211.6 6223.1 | 12.4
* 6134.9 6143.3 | 13.4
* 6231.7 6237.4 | 14.5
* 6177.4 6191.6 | 13.3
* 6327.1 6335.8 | 13.8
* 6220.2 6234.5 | 13.5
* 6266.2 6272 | 14.2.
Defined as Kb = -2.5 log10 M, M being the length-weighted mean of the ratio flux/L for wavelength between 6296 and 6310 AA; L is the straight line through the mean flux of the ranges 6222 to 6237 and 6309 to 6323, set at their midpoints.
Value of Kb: -0.14 mag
